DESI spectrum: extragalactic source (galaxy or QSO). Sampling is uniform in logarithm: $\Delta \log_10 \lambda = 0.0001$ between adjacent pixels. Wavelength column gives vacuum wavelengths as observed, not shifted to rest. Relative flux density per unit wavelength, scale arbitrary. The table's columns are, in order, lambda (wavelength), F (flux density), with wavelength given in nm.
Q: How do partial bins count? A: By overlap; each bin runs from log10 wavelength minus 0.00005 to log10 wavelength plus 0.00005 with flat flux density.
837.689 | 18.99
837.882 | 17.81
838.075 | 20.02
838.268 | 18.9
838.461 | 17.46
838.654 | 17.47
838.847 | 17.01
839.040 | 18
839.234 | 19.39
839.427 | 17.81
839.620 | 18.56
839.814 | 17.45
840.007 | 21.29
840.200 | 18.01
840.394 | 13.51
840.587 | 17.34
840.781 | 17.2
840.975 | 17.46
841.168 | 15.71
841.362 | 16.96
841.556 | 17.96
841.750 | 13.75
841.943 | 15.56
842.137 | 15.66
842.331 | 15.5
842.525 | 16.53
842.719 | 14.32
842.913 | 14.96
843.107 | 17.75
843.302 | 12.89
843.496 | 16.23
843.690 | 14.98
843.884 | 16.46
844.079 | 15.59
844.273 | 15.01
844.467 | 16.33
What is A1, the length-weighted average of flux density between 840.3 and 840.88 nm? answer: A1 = 16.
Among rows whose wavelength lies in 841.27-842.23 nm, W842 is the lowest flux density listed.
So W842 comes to 13.75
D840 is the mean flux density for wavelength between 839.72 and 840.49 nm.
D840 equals 17.6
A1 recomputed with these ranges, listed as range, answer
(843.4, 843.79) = 15.6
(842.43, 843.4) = 15.3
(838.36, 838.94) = 17.3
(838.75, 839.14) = 17.5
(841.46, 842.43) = 15.7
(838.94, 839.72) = 18.4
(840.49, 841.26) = 16.9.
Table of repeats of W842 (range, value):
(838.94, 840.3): 17.45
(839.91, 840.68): 13.51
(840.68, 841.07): 17.2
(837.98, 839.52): 17.01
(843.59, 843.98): 14.98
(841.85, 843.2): 14.32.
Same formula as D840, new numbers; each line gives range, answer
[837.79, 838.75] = 18.3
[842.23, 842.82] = 15.4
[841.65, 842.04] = 14.7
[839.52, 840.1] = 19.1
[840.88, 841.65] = 17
